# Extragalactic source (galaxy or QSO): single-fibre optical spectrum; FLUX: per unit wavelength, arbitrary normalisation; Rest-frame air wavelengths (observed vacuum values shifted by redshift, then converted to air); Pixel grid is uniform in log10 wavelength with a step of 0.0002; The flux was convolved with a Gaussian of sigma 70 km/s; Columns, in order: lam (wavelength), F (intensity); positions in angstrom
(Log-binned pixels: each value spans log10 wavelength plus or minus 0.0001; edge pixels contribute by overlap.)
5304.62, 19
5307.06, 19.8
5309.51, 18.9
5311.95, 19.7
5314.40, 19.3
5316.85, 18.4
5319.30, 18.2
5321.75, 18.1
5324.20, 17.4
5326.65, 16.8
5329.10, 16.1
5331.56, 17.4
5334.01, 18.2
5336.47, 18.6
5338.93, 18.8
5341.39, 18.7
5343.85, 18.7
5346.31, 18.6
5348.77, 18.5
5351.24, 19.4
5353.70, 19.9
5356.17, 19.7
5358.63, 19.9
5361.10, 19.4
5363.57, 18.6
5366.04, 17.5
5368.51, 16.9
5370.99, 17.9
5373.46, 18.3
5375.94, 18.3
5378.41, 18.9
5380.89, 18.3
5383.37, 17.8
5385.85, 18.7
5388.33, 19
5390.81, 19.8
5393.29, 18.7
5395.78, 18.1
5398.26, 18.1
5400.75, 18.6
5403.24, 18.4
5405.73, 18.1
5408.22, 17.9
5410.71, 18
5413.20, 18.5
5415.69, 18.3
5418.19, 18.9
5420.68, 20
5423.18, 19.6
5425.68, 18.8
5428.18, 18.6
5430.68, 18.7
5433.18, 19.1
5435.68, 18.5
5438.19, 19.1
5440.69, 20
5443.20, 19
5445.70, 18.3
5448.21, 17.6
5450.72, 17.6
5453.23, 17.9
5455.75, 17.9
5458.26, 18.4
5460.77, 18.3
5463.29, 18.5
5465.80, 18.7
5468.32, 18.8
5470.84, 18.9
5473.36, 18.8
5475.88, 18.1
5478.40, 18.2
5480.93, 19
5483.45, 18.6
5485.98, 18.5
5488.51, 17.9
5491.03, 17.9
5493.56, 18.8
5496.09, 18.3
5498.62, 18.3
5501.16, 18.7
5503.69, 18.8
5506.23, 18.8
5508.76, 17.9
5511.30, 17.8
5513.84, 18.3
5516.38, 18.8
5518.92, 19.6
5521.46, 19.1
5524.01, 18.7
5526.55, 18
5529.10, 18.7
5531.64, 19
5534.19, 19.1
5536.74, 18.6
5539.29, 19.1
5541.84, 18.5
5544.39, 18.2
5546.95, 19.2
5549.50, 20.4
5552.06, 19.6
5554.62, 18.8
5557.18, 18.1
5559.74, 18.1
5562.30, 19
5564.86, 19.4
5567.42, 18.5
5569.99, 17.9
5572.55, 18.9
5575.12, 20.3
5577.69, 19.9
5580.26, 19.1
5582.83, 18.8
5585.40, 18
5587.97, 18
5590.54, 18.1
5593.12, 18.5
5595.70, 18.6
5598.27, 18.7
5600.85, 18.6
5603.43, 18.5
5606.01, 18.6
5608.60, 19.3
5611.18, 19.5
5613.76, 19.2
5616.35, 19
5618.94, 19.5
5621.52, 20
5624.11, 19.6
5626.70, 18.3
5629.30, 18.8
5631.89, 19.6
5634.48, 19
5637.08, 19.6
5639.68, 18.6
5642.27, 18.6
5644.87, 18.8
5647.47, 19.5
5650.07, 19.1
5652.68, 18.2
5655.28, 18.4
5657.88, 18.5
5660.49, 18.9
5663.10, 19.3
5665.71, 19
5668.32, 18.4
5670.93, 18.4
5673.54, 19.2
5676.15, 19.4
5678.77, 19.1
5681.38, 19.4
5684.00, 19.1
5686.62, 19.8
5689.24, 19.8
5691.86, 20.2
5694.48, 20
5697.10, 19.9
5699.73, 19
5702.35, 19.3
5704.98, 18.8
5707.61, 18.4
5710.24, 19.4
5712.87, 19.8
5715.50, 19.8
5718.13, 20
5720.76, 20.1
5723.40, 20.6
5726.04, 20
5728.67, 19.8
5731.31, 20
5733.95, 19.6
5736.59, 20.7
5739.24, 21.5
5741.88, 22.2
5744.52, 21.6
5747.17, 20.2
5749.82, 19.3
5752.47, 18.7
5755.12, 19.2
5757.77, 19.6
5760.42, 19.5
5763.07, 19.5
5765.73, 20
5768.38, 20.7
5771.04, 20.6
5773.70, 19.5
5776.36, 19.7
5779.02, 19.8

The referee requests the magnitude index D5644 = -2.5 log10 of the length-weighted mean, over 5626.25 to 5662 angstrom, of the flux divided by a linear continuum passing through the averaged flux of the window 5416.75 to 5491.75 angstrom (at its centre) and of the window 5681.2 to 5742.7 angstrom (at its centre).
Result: 0.04 mag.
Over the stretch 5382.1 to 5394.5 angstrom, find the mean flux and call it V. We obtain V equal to 18.8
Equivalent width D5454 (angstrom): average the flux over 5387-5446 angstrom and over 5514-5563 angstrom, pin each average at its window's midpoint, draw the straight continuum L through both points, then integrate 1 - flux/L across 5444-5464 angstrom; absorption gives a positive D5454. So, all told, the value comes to 0.77 angstrom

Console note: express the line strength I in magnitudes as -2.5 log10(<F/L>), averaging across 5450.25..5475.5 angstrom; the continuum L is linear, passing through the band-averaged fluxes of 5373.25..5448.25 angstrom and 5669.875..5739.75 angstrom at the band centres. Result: 0.03 mag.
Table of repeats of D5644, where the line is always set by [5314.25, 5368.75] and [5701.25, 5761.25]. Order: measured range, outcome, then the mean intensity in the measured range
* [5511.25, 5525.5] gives 0.018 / 18.8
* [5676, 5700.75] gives 0.010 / 19.6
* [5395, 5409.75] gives 0.026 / 18.2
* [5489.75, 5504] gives 0.032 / 18.5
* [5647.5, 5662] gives 0.052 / 18.7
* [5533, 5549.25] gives 0.017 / 18.9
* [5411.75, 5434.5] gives -0.012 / 18.9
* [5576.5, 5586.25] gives 0.020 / 19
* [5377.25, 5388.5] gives 0.005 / 18.5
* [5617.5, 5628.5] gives 0.010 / 19.3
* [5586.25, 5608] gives 0.054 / 18.5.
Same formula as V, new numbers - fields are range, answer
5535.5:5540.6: 18.9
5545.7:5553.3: 19.7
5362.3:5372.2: 17.7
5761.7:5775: 20.1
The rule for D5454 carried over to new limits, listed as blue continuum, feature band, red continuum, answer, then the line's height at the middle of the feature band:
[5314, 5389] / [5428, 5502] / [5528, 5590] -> 0.6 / 18.7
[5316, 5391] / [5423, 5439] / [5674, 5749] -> -0.1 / 18.7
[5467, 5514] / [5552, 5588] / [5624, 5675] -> -0.3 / 18.7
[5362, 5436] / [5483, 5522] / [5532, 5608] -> 0.4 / 18.7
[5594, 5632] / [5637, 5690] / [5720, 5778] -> 1.2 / 19.4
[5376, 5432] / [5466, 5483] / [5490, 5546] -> 0.0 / 18.6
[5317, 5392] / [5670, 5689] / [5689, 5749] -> 0.6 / 19.9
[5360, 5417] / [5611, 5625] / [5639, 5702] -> -0.4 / 19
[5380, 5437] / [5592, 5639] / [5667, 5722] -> 0.3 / 19.2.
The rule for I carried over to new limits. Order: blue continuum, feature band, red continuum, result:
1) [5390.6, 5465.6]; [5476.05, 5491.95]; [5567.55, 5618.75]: 0.02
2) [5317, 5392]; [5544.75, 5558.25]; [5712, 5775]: 0.01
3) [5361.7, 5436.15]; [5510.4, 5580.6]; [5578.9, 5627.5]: -0.01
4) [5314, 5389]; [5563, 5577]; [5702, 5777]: 0.01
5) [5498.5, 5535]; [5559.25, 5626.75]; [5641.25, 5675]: -0.01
